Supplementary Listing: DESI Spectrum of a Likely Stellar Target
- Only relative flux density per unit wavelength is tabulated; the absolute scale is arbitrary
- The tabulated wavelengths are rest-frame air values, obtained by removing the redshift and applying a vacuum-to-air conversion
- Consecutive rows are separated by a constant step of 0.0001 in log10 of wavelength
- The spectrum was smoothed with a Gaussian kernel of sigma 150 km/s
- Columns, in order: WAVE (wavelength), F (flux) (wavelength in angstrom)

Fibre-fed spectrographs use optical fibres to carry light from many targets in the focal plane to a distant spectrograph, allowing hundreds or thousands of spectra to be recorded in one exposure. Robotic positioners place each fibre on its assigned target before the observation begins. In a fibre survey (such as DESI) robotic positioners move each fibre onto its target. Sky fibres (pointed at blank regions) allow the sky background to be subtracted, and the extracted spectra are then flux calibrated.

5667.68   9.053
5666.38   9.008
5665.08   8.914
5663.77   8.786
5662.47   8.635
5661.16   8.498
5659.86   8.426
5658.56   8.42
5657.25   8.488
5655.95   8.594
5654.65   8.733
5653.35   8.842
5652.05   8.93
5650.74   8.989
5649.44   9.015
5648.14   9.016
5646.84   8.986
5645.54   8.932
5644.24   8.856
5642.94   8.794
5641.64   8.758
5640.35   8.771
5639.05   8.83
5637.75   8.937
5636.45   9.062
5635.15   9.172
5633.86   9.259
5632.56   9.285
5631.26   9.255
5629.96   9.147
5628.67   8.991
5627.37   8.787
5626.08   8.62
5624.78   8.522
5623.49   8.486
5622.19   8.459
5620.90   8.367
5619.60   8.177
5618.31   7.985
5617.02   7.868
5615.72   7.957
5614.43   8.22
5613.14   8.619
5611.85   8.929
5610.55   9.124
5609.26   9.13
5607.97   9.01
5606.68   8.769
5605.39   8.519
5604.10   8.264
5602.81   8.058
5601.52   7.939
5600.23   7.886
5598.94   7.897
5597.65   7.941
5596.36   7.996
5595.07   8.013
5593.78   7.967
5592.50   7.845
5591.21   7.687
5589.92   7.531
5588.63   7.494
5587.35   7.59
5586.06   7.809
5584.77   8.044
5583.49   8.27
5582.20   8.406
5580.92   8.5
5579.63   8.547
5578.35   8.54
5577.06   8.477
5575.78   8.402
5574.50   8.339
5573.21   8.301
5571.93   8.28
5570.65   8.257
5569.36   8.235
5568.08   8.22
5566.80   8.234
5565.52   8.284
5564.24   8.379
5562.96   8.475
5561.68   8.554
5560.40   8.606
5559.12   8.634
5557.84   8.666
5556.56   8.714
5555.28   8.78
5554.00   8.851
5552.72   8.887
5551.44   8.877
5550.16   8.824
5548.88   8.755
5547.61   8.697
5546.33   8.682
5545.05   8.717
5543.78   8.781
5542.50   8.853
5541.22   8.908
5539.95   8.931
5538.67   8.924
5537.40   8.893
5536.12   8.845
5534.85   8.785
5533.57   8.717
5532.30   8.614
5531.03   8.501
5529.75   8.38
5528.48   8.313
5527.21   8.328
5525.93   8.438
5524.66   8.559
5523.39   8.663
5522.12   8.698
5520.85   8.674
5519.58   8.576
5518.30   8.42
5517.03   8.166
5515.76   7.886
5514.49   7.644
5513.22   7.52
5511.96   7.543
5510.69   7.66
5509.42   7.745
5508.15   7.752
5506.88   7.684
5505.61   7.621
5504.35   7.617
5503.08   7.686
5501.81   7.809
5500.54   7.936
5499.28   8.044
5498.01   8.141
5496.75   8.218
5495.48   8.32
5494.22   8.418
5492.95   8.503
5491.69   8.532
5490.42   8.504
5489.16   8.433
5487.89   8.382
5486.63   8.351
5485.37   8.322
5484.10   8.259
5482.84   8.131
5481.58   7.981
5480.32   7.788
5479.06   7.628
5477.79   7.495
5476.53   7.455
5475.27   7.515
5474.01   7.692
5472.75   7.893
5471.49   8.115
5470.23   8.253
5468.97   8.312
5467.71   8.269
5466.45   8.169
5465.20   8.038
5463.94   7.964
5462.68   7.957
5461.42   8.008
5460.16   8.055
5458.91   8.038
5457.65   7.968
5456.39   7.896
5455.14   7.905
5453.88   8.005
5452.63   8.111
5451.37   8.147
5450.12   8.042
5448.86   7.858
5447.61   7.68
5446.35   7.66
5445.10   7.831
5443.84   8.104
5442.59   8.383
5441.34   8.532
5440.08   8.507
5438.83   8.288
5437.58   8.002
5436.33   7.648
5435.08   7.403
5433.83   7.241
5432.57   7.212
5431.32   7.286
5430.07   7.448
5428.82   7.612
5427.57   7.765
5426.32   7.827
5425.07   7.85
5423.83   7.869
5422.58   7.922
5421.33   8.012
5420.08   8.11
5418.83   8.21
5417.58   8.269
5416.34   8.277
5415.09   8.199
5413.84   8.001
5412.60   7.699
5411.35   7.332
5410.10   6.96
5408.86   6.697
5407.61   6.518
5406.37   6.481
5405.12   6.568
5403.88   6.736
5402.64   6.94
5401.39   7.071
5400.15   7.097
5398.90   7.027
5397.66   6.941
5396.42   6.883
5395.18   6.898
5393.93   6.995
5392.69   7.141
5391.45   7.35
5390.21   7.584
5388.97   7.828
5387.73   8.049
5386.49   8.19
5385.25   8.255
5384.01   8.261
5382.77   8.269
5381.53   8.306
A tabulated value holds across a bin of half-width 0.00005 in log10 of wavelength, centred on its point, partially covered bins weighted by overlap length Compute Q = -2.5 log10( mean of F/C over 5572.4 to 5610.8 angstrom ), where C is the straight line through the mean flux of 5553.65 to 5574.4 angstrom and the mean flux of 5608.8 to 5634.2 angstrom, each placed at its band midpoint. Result 0.05 mag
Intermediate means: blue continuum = 8.46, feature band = 8.2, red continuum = 8.65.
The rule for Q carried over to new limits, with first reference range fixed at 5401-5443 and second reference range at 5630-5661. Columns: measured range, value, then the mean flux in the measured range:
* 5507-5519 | 0.04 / 7.81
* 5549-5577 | -0.01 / 8.52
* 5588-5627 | 0.05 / 8.25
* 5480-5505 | -0.02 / 8.17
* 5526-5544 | -0.05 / 8.68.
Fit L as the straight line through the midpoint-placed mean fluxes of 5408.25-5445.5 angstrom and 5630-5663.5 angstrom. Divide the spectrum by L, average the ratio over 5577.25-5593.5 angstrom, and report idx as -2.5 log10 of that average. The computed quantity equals 0.07 mag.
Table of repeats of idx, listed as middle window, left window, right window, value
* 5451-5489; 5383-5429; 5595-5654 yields -0.023 mag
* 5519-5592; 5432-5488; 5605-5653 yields -0.009 mag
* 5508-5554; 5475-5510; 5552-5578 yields -0.029 mag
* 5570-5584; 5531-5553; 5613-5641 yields 0.045 mag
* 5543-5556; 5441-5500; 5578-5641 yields -0.066 mag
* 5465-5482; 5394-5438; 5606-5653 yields -0.015 mag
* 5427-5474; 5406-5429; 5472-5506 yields -0.013 mag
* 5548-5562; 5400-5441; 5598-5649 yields -0.058 mag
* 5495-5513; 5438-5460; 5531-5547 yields 0.090 mag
